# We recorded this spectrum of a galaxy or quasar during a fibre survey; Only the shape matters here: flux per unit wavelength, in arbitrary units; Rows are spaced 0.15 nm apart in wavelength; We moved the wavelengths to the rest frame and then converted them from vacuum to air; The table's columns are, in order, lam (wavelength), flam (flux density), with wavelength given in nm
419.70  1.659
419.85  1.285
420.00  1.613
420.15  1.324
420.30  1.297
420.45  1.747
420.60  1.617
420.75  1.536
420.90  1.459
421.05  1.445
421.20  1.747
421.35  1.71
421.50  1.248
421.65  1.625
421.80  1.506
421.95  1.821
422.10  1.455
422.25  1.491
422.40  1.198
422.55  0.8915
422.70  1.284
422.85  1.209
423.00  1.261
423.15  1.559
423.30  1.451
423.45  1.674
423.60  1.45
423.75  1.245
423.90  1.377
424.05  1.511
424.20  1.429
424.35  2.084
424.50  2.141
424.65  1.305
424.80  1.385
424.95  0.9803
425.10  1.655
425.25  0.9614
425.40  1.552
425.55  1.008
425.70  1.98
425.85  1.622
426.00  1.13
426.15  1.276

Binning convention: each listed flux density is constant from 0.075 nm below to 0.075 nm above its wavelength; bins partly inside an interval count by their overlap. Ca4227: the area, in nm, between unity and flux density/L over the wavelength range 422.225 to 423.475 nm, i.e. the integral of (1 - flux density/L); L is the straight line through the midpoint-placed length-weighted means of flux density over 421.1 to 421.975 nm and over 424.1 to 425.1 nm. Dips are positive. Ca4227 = 0.21 nm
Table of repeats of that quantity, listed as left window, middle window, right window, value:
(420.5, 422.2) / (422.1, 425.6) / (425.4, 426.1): 0.22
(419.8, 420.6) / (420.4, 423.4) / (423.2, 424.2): 0.00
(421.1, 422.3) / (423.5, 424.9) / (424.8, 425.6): -0.21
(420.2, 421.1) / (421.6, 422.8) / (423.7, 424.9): 0.10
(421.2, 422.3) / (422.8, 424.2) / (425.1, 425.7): 0.03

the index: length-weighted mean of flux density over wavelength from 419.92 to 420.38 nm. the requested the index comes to 1.41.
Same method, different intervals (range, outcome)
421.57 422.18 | 1.6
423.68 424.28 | 1.4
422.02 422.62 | 1.27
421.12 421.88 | 1.57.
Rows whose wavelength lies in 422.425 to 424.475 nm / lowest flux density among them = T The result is 0.8915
